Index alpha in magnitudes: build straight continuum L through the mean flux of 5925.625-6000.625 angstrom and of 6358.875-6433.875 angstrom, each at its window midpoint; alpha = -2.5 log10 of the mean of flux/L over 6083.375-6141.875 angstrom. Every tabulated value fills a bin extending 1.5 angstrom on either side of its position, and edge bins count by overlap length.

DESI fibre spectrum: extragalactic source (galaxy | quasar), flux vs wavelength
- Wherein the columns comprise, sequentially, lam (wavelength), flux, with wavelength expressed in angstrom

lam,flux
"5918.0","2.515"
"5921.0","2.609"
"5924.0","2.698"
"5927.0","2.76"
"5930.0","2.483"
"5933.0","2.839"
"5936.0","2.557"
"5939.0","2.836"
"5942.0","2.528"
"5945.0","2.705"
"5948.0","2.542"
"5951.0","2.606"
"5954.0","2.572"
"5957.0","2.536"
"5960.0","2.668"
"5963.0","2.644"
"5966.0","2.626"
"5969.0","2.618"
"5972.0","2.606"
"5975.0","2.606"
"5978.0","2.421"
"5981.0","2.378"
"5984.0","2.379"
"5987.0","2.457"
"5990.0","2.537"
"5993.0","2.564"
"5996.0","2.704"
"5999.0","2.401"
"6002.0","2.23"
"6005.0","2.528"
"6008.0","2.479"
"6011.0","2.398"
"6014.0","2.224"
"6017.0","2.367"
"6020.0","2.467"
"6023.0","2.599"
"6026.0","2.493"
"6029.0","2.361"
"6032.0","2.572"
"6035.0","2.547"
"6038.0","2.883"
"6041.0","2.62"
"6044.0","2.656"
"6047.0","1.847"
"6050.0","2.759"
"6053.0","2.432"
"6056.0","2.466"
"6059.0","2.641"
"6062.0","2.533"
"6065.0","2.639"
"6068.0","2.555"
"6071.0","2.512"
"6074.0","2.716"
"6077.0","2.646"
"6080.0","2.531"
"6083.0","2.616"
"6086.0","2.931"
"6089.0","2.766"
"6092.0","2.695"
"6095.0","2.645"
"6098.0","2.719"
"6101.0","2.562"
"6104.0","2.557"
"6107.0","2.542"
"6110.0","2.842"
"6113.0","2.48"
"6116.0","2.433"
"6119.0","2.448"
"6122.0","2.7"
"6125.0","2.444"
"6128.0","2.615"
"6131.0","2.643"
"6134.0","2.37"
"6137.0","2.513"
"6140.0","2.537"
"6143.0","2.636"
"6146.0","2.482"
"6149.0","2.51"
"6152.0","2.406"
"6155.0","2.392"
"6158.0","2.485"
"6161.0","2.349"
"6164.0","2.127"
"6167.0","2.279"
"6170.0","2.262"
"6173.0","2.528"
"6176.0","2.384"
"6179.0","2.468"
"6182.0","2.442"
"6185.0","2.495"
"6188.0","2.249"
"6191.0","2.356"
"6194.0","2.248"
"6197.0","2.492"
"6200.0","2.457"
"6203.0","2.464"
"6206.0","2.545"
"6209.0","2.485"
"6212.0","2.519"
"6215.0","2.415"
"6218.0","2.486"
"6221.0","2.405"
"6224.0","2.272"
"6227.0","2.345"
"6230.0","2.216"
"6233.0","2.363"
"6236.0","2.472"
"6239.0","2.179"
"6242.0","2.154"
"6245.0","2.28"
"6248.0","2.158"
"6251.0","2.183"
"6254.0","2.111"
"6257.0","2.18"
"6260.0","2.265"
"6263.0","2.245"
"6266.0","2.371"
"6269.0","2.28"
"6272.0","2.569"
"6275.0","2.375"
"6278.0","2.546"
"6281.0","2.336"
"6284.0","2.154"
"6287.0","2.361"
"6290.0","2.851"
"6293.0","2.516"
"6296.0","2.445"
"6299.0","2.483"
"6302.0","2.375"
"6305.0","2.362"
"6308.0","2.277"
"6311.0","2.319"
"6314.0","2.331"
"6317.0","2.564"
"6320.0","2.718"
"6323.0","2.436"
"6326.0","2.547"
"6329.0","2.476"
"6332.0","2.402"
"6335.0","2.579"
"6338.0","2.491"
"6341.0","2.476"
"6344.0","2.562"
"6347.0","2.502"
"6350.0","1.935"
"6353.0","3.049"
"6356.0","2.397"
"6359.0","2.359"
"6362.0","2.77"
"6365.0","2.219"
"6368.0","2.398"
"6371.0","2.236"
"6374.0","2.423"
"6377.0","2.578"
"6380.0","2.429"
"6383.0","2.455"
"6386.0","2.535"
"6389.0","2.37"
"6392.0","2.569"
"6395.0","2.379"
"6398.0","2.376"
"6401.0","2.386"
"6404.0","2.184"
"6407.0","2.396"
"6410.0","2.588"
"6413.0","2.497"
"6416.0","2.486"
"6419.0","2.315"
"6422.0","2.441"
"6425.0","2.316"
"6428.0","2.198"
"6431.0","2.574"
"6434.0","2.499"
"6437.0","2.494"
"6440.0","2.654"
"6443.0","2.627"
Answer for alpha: -0.03 mag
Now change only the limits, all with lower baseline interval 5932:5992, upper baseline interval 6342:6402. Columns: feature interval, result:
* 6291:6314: 0.030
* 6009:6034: 0.053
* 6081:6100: -0.074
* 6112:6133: -0.003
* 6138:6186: 0.040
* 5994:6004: 0.049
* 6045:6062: 0.046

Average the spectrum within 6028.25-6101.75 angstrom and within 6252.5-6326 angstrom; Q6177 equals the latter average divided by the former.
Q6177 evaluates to 0.92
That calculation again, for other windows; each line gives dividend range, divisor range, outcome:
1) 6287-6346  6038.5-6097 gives 0.96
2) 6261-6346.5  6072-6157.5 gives 0.95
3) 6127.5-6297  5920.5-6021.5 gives 0.94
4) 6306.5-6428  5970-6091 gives 0.97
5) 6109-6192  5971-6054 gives 0.99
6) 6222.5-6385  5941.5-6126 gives 0.94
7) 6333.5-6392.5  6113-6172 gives 1.00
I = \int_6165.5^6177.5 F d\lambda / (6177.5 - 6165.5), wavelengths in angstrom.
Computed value 2.36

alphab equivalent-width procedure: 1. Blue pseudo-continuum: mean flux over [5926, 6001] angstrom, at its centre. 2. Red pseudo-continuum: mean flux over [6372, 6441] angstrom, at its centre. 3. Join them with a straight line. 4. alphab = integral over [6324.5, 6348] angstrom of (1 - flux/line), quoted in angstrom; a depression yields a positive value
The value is -0.4 angstrom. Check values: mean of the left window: 2.58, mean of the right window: 2.44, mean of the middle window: 2.5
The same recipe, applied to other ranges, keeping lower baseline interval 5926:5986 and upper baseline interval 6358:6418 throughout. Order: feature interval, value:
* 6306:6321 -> 0.2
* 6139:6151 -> -0.1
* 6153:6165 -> 0.8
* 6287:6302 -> -0.4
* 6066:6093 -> -1.2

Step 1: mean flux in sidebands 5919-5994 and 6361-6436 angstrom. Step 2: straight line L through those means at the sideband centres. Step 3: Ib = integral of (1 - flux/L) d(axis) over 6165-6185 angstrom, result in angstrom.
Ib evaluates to 0.9 angstrom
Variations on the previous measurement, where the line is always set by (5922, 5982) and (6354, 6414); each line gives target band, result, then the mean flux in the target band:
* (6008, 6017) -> 0.8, 2.35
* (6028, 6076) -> 0.4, 2.55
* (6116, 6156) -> 0.4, 2.51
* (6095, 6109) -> -0.3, 2.61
